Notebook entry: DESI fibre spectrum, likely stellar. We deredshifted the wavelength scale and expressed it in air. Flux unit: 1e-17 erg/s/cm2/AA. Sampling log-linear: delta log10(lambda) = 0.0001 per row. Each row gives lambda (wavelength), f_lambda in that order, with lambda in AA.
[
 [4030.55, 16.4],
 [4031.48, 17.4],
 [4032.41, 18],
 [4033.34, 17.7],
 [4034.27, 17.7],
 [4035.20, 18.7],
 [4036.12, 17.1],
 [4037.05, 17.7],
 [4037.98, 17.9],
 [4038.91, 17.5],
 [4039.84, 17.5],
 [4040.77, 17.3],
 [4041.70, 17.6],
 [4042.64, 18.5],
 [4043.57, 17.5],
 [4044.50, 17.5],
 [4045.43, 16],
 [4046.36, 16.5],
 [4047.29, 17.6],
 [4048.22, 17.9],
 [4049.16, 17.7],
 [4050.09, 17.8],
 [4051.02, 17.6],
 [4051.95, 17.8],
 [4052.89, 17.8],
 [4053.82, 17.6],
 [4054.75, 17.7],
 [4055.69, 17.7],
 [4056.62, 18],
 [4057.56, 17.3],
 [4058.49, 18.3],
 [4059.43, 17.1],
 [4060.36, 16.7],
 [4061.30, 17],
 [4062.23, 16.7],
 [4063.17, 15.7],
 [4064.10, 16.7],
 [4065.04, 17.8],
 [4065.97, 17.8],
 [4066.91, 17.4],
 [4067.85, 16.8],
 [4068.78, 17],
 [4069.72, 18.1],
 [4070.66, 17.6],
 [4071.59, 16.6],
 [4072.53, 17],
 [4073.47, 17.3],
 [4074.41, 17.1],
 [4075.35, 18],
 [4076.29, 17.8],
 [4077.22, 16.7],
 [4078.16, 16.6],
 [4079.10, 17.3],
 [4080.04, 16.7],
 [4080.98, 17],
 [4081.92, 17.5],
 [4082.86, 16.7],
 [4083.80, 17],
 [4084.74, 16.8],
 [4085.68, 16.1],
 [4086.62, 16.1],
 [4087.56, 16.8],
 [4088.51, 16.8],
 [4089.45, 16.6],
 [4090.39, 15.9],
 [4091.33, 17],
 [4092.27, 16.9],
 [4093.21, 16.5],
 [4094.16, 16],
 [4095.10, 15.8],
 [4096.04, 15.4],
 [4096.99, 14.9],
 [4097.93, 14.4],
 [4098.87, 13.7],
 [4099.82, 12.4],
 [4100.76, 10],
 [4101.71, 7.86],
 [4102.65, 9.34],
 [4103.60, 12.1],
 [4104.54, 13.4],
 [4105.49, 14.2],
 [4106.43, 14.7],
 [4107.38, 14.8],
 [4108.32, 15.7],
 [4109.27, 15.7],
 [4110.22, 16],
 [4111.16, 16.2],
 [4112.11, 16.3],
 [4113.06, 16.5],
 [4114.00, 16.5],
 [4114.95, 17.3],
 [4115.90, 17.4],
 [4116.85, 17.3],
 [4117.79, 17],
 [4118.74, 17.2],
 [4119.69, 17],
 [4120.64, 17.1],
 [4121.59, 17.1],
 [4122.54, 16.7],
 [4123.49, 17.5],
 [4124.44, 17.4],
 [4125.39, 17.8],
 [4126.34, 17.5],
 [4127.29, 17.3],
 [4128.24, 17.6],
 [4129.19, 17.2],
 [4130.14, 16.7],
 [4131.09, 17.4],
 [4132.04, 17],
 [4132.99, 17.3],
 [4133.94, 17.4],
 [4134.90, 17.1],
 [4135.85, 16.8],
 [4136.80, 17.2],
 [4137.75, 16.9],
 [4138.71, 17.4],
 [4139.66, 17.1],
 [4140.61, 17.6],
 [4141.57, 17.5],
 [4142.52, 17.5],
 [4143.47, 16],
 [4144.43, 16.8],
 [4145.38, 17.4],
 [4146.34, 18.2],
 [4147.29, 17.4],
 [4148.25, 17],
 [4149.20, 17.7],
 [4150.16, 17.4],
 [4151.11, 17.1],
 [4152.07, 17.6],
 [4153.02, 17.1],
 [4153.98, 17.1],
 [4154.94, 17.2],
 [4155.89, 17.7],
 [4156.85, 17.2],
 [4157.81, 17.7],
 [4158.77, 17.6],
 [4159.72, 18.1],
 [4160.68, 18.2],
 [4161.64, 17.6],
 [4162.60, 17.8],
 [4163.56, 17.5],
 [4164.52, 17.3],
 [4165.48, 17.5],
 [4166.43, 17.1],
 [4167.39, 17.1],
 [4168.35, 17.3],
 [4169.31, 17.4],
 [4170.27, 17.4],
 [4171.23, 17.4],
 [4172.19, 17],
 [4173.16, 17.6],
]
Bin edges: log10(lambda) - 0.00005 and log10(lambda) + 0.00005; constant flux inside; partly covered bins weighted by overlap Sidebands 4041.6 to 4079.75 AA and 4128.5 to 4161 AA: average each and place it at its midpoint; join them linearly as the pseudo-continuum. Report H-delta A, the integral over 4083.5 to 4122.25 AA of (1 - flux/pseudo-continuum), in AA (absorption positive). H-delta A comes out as 4.3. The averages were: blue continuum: 17.3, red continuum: 17.3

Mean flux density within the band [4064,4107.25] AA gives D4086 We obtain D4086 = 15.8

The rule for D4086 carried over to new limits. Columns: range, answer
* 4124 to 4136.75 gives 17.3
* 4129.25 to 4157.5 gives 17.2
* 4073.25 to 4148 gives 16.3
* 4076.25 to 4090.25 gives 16.8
